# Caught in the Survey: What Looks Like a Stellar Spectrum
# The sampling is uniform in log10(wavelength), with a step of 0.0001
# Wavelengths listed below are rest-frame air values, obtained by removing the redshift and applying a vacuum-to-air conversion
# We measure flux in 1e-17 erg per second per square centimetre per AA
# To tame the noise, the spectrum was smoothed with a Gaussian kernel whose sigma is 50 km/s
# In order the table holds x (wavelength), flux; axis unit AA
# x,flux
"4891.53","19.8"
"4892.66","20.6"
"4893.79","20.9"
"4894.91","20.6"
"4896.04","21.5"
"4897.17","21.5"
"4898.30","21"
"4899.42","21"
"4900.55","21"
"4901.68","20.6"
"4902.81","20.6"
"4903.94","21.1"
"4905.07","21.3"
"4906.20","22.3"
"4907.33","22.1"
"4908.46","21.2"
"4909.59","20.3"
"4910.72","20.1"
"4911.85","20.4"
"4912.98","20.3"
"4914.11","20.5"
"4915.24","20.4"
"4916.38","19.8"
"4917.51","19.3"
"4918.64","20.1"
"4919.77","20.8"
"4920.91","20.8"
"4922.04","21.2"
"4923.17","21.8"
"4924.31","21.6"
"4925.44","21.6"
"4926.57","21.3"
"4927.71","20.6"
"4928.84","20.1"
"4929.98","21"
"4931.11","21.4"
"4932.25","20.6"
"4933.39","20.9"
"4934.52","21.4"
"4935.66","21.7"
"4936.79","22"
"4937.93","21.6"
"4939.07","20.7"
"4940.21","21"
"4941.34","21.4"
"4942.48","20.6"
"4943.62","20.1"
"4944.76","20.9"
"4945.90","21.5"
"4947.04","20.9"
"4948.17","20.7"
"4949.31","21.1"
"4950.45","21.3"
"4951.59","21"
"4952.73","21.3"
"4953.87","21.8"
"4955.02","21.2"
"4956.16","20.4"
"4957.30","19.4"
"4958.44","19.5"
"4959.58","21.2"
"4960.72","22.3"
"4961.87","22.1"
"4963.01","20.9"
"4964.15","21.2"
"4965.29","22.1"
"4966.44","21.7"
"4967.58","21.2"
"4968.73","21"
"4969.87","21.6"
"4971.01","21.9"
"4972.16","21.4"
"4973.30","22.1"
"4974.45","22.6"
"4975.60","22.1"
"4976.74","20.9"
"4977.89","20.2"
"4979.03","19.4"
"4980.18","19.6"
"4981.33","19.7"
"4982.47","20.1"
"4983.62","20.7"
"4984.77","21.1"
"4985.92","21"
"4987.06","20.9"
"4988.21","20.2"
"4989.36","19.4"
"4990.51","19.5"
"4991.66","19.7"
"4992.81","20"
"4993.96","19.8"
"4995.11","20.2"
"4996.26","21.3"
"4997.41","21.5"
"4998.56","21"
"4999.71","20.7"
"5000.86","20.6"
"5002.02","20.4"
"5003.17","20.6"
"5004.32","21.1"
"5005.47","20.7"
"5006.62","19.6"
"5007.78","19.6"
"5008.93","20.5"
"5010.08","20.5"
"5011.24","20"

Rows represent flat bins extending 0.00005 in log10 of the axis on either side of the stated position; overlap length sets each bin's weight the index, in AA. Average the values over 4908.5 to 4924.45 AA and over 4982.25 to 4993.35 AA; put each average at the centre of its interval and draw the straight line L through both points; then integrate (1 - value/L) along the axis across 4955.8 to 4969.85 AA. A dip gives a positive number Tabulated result -0.5 AA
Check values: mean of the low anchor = 20.5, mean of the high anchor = 20.3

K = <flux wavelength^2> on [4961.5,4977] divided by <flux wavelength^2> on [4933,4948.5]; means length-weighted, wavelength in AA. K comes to 1.04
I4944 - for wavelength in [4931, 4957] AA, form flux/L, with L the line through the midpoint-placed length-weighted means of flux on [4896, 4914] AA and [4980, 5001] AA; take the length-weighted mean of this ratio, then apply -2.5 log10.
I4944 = -0.02 mag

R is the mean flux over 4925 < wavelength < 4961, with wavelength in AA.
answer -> 21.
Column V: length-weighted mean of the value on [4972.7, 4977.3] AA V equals 21.9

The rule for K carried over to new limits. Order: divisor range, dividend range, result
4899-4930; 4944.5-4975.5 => 1.04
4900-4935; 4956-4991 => 1.02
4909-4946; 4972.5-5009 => 1.01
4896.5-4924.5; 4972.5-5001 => 1.02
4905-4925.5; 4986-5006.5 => 1.02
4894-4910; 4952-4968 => 1.02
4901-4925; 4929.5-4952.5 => 1.03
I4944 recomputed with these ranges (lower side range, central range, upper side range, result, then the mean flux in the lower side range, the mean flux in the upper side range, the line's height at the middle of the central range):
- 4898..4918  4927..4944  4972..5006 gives -0.02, 20.7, 20.6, 20.7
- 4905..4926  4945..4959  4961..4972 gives 0.02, 20.8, 21.5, 21.3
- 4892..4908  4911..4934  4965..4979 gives 0.03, 21.1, 21.5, 21.2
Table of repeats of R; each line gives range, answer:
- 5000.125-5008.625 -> 20.4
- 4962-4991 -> 20.9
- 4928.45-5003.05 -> 20.9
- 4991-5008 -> 20.5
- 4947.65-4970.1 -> 21.1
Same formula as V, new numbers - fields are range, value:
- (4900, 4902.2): 20.8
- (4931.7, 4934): 20.8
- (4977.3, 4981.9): 19.7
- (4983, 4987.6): 20.9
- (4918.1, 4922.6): 20.7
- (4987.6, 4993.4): 19.7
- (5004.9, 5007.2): 20.1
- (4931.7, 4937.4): 21.3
